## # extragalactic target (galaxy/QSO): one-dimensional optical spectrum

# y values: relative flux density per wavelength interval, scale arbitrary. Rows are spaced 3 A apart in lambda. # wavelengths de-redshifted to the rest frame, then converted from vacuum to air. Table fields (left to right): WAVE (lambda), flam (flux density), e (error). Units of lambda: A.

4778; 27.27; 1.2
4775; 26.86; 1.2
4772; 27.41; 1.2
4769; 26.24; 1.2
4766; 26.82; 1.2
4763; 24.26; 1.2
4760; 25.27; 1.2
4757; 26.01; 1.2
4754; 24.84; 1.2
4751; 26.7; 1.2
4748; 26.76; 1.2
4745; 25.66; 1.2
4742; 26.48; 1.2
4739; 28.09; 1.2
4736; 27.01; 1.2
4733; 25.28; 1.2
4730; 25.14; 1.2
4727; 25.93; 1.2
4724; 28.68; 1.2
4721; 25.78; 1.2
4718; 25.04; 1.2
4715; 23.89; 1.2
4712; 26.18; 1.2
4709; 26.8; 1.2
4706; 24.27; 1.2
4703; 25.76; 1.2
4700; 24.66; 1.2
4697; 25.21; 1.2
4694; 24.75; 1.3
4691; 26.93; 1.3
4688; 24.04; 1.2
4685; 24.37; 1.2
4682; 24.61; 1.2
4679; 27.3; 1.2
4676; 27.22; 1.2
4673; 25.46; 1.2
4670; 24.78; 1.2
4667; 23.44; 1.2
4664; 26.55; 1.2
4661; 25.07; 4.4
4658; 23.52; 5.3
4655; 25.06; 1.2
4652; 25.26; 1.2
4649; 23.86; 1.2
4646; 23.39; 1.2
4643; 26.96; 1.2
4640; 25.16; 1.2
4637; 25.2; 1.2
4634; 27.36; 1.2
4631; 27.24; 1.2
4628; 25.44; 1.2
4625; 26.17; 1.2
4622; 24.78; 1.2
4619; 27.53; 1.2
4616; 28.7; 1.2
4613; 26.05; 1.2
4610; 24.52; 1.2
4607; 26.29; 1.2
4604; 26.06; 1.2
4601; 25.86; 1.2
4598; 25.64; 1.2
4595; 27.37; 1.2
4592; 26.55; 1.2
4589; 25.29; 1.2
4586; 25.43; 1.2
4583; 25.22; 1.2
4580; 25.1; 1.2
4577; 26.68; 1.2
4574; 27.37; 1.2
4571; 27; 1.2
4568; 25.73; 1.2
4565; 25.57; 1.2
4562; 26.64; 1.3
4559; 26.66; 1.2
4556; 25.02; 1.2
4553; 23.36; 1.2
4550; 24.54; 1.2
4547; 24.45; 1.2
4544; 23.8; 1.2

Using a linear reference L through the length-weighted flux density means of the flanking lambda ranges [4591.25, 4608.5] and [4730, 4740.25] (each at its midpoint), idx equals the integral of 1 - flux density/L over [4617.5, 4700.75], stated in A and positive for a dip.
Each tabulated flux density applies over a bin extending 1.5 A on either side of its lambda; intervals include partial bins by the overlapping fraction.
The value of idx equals 3.1 A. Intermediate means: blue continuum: 26.3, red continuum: 26.5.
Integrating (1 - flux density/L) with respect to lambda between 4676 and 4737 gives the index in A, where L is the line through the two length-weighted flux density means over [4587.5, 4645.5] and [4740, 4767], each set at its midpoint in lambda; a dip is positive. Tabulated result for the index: 0.9 A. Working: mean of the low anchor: 26.2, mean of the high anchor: 25.9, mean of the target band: 25.6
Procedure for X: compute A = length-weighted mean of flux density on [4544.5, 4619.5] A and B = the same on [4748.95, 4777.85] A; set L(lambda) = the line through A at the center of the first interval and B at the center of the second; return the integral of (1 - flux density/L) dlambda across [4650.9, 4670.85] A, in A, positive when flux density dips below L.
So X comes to 0.9 A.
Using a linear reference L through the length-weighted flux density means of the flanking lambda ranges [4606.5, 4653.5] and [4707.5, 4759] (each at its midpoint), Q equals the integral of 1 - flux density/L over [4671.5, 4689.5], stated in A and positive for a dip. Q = 0.3 A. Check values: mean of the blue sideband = 25.9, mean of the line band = 25.5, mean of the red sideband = 26.1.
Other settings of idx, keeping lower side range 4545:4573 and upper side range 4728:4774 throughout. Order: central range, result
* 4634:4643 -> -0.04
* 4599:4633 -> -0.79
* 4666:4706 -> 1.00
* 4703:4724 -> 0.33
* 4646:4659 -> 0.73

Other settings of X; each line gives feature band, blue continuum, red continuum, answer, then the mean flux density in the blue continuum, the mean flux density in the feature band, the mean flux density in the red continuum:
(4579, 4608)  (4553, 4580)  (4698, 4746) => 0.2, 26.1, 25.9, 25.9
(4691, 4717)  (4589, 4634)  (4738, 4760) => 1.0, 26.3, 25.3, 26.2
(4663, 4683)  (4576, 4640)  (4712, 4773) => 0.3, 26.1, 25.6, 26.1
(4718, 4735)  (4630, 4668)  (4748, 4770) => -0.3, 25.2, 26.1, 25.8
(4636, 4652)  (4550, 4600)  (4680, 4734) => 0.4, 25.9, 24.9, 25.4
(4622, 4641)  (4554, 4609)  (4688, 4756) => 0.0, 26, 26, 25.9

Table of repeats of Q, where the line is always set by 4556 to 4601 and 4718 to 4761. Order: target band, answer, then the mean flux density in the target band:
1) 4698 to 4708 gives 0.5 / 25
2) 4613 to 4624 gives -0.3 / 26.8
